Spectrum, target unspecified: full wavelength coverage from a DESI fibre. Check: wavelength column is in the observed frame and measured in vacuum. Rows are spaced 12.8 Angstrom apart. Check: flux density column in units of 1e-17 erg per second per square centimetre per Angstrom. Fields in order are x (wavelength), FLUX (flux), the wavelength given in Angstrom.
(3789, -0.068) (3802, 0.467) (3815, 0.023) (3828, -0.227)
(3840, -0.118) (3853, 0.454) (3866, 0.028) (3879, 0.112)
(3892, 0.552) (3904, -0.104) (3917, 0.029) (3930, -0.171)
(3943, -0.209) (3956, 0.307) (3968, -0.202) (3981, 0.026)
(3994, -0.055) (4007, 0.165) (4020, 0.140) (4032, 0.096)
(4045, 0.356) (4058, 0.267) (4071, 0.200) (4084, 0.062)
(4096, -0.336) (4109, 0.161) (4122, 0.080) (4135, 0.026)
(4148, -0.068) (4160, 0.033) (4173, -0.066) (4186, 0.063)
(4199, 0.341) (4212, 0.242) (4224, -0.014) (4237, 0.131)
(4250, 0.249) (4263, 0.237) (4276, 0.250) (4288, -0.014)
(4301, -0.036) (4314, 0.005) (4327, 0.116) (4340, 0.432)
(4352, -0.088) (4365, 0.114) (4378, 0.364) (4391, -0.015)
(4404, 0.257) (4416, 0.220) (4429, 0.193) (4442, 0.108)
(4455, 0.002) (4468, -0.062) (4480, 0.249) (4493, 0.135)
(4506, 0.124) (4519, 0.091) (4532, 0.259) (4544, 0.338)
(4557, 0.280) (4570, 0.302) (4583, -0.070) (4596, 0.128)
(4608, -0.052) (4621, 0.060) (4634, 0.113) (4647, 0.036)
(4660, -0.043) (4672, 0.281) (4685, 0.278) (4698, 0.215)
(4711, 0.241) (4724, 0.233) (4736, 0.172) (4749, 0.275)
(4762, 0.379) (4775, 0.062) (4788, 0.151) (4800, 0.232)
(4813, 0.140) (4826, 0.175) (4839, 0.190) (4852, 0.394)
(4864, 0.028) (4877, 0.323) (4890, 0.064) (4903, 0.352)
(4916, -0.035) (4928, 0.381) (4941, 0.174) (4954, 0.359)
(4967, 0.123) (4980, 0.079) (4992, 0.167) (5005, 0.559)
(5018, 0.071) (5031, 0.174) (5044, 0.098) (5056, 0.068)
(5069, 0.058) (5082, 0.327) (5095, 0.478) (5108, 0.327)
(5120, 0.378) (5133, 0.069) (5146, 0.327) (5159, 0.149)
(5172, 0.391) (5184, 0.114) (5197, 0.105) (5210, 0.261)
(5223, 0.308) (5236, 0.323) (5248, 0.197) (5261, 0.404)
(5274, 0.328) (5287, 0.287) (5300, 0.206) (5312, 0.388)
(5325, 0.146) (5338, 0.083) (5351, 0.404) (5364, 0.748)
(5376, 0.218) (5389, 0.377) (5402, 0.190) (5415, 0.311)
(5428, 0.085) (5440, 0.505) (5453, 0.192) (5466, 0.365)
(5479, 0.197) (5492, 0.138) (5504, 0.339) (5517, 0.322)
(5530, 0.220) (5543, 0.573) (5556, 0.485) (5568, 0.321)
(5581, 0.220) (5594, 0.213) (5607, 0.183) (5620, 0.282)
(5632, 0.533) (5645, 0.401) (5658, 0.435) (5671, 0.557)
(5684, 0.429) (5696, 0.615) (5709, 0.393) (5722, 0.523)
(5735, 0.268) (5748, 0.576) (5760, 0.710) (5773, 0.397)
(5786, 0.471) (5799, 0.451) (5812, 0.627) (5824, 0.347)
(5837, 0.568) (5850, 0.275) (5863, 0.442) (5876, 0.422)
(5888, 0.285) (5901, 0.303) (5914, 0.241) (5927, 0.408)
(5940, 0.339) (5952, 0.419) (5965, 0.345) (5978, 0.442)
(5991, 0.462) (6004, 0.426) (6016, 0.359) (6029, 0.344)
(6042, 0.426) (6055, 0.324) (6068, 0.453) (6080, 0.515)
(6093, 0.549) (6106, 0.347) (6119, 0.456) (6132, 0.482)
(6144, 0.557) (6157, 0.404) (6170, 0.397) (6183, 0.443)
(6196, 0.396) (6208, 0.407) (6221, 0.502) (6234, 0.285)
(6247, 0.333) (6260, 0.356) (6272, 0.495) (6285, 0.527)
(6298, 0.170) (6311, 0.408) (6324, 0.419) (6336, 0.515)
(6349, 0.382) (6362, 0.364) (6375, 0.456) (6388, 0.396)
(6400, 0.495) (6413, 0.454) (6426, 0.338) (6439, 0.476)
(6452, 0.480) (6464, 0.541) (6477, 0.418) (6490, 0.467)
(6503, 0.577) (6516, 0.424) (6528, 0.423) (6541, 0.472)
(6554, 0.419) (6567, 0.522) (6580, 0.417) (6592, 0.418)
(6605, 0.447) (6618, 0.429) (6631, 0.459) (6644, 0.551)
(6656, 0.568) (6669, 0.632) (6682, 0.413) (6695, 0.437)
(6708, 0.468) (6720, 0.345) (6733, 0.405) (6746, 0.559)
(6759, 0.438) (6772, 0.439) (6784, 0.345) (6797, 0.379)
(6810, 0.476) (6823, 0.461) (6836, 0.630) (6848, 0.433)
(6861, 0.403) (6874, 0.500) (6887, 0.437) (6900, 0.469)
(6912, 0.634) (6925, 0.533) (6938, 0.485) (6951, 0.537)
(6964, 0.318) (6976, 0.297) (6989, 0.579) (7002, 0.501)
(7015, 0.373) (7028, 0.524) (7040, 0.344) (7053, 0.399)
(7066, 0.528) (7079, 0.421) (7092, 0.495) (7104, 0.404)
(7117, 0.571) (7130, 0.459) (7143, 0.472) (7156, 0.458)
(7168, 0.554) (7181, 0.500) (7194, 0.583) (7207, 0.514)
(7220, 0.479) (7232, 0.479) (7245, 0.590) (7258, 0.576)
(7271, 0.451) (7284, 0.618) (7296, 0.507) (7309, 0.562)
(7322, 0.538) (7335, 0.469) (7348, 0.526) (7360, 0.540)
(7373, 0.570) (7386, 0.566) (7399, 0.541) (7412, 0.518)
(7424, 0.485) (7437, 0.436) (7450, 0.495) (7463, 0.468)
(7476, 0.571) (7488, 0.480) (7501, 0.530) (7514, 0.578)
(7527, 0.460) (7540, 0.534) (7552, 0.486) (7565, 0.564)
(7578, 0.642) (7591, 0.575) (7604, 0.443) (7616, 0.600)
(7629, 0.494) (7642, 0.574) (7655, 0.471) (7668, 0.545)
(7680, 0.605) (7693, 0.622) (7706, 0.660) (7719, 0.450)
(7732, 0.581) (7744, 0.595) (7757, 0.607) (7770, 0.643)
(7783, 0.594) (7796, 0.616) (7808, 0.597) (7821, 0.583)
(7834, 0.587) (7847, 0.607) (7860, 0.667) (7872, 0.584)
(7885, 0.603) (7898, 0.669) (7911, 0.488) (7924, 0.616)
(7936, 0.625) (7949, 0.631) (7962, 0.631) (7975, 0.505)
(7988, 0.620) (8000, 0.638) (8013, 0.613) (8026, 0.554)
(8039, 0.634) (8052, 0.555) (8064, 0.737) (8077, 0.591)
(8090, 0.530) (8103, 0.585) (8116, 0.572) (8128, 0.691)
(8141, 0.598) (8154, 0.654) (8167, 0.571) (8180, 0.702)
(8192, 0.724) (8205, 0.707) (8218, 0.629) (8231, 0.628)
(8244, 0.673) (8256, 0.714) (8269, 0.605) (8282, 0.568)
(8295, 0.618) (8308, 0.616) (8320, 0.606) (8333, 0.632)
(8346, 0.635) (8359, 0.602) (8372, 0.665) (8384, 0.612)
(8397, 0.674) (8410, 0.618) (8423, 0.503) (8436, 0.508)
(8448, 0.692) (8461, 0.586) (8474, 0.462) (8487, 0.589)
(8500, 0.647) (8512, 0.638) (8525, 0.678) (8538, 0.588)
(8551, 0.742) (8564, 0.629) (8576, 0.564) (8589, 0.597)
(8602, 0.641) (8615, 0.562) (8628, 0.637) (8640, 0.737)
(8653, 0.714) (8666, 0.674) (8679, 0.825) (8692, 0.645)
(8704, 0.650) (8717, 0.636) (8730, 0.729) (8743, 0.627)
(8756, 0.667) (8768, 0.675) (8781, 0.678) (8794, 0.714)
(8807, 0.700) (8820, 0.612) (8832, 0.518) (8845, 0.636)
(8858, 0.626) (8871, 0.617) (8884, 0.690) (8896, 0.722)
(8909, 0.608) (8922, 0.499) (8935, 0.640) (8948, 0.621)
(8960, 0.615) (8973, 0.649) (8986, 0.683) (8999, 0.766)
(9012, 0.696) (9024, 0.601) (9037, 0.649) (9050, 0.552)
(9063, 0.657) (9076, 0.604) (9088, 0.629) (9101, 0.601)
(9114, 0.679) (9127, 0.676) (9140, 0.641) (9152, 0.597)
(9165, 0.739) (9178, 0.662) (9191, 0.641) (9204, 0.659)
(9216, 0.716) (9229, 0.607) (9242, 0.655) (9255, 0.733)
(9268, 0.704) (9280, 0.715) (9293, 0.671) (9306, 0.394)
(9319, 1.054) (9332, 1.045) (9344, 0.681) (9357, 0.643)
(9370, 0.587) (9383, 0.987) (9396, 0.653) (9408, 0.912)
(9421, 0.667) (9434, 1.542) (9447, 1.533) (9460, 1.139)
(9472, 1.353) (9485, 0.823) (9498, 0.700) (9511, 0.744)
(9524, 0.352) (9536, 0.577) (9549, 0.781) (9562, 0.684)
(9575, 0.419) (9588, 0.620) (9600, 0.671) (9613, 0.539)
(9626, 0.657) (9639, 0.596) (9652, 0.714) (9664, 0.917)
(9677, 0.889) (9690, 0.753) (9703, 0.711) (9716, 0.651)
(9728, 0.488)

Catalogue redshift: 0.44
